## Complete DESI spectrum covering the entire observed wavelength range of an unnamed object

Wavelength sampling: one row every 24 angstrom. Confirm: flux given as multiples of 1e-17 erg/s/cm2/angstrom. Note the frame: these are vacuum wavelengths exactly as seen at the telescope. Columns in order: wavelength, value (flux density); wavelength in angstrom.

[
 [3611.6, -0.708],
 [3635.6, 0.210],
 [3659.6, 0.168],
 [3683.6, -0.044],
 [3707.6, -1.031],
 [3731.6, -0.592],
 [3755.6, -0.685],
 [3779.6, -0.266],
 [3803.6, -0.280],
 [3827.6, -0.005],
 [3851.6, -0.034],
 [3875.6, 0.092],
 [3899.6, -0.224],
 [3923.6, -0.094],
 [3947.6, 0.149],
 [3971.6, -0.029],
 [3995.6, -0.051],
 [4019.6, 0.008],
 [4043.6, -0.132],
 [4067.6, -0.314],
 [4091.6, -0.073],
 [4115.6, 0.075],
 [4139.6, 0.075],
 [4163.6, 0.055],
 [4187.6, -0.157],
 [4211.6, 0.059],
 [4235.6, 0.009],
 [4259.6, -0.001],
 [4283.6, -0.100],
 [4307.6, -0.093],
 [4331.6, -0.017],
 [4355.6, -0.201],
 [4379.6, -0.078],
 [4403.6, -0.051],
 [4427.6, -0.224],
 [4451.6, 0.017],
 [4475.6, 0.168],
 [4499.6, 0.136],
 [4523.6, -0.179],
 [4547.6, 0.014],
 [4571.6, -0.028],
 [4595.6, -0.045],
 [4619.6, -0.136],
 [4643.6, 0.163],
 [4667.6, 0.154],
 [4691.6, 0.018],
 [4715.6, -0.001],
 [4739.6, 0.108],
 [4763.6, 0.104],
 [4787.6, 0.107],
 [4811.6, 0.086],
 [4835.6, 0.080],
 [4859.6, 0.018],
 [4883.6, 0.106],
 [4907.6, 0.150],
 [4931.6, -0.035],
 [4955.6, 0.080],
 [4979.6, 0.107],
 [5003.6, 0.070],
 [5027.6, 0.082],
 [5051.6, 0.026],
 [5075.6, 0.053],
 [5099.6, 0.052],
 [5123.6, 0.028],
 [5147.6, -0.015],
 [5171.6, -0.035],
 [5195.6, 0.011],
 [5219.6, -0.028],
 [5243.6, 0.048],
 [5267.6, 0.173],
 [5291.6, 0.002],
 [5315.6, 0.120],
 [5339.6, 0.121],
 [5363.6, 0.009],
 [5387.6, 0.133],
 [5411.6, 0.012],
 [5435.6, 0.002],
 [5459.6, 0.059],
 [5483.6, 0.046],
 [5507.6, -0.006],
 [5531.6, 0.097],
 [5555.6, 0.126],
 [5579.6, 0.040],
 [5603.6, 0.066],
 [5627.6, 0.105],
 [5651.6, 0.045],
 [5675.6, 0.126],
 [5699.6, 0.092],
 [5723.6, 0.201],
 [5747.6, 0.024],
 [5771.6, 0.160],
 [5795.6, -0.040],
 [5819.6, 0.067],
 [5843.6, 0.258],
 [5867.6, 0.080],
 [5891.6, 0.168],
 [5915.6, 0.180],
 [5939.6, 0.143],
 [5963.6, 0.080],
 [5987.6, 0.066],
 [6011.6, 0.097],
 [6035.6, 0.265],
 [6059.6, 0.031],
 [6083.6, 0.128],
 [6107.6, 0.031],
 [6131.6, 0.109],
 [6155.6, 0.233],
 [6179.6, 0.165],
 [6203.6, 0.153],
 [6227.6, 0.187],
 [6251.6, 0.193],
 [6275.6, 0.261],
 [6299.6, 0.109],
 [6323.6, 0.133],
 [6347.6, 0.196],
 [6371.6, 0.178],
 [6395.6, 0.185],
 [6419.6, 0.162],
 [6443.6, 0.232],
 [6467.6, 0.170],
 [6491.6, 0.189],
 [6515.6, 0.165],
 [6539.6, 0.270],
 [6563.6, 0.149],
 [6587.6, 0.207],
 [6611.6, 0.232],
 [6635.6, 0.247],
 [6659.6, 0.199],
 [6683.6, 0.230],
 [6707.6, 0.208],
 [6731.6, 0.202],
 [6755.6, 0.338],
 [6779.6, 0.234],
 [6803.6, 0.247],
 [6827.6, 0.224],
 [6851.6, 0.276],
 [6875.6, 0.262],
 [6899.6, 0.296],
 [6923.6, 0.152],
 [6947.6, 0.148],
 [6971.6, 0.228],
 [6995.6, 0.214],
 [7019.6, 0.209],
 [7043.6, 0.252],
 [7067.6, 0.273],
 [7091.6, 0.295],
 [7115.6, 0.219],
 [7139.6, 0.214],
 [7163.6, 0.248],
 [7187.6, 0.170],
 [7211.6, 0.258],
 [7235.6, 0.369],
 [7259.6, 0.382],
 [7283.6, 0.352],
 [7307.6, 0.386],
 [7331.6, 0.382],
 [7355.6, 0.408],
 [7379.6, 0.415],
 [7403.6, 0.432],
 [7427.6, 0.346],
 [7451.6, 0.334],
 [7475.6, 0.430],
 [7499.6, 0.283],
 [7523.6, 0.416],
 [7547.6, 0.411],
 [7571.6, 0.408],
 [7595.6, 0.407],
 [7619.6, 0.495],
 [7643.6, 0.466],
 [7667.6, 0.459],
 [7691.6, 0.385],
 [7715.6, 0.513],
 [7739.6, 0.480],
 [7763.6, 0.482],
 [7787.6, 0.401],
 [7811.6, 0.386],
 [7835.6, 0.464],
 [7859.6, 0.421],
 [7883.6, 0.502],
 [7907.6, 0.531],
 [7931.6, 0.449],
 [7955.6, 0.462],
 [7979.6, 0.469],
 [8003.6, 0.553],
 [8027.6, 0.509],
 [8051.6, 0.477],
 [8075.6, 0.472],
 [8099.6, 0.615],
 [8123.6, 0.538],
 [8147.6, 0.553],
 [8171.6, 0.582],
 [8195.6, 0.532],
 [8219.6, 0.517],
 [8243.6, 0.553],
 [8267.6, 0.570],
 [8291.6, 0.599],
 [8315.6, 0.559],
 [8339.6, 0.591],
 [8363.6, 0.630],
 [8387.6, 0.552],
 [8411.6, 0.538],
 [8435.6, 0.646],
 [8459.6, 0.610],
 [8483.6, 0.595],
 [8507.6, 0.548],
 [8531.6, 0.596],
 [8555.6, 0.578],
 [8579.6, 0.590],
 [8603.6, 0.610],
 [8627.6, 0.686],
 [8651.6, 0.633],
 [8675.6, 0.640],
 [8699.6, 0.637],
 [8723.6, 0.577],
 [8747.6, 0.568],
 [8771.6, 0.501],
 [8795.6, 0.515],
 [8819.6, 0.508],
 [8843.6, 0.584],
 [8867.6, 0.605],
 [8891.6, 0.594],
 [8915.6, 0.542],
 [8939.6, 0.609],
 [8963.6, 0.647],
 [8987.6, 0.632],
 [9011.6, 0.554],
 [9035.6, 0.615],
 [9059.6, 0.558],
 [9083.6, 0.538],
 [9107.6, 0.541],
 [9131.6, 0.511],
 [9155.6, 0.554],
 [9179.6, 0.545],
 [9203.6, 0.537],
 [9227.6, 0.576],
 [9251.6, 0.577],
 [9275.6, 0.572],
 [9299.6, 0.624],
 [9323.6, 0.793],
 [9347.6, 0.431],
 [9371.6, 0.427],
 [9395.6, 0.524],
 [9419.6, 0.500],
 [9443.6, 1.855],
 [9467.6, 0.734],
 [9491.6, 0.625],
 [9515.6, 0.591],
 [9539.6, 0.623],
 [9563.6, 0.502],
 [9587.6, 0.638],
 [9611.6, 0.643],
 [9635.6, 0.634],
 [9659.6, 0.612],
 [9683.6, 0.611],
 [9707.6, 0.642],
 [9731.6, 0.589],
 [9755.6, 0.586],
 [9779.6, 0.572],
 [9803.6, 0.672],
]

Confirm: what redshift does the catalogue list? 0.81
